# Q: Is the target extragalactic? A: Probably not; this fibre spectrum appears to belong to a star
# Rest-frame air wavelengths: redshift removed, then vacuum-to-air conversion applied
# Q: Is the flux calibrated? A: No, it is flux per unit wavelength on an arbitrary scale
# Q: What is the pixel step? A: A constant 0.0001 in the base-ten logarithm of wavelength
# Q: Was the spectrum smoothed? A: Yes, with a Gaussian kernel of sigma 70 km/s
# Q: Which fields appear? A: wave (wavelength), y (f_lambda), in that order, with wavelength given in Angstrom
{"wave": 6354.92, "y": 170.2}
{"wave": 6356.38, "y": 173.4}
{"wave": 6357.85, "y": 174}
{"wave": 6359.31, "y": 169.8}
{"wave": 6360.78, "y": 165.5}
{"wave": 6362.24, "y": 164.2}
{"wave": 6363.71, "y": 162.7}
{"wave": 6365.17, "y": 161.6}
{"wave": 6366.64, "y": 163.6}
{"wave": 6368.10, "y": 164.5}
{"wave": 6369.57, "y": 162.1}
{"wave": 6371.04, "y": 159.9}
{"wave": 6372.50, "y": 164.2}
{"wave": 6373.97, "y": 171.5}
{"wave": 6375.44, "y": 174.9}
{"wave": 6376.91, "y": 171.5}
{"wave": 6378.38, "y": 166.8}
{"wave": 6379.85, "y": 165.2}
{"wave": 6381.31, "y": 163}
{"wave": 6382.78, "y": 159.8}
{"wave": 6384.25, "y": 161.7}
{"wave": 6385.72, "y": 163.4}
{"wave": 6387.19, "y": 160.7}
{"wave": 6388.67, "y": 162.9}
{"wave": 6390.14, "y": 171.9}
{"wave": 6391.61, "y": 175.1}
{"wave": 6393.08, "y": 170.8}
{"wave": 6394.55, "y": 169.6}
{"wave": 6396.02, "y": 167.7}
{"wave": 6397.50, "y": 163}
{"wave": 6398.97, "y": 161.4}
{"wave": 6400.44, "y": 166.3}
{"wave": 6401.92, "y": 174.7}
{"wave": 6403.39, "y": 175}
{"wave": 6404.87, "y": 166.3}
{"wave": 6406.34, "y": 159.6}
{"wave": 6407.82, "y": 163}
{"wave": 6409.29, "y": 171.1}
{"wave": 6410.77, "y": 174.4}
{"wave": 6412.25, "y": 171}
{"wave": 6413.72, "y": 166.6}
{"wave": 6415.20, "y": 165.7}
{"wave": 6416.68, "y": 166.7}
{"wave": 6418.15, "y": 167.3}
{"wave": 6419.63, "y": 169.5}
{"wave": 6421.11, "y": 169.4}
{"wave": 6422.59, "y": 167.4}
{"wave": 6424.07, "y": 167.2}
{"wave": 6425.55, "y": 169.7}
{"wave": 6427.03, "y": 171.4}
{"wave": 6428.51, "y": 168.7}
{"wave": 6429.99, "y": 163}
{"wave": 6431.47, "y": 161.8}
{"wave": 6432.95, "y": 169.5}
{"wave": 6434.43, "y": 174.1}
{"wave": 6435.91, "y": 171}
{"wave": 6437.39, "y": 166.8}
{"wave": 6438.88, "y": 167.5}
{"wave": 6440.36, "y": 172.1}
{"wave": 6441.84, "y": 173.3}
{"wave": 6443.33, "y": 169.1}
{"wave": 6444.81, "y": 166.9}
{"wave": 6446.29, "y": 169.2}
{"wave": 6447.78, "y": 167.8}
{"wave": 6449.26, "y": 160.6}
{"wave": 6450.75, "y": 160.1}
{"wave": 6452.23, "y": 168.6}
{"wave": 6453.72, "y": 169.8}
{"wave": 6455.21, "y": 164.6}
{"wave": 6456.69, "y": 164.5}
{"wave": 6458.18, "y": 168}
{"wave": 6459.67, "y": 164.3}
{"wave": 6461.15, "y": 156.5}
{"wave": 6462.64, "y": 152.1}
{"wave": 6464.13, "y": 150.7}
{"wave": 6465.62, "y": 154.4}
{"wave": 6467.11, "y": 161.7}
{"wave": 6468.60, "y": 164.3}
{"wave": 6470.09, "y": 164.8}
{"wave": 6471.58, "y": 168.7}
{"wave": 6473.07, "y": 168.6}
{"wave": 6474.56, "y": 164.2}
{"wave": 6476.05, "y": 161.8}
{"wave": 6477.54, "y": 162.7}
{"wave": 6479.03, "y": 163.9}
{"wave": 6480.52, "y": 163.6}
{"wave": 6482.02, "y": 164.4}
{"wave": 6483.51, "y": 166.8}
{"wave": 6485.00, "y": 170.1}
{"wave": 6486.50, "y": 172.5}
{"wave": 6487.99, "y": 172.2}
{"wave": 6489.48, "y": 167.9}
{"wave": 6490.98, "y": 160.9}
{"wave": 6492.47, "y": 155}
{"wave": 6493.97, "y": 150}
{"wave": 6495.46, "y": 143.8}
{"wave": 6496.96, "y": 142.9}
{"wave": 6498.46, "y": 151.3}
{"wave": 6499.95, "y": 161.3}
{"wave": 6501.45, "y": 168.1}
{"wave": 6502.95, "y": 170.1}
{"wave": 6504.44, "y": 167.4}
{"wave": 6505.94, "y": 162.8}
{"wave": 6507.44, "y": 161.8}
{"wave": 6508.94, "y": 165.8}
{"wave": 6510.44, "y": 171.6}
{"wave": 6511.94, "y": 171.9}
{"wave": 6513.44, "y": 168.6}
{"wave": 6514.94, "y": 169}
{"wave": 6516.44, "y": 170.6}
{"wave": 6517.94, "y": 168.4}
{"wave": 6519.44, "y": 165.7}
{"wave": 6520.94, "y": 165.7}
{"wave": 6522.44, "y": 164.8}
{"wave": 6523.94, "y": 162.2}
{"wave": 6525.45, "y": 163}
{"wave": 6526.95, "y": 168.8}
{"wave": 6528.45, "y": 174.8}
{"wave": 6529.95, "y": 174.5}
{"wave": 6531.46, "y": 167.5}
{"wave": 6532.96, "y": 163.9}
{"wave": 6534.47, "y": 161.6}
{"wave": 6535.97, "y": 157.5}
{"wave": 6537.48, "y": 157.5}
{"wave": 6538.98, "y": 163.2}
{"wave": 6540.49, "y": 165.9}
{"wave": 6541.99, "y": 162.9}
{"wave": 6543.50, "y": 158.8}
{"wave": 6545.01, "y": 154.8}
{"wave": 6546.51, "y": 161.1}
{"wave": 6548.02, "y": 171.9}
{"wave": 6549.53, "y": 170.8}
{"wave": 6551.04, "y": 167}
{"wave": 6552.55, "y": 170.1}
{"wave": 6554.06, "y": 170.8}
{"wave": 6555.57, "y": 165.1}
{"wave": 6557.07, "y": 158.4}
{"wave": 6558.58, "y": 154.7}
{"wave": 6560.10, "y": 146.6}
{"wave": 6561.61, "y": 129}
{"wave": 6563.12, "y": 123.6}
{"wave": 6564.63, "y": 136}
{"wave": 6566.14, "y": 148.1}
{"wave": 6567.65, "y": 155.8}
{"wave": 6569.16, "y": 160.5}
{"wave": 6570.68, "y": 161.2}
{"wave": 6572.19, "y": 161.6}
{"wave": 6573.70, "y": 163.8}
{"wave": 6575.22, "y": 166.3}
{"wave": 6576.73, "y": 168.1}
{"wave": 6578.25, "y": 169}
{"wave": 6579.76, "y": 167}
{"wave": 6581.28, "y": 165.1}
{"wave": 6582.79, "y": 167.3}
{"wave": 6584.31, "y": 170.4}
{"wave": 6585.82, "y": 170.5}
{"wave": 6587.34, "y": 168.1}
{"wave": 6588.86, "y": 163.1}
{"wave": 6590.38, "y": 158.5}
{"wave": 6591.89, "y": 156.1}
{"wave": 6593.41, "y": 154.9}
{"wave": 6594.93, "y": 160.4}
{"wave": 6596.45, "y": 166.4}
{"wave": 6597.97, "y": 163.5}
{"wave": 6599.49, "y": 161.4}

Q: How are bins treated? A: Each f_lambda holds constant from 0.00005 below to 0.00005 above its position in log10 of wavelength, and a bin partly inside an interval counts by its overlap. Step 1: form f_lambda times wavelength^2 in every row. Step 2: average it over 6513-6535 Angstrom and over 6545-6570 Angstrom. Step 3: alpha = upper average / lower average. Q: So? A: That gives 0.9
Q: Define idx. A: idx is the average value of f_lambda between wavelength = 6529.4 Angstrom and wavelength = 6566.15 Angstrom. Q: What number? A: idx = 159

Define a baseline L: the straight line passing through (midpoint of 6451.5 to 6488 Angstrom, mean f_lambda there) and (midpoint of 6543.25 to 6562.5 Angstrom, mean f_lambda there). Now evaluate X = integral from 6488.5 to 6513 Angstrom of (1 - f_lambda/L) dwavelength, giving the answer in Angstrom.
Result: 0.2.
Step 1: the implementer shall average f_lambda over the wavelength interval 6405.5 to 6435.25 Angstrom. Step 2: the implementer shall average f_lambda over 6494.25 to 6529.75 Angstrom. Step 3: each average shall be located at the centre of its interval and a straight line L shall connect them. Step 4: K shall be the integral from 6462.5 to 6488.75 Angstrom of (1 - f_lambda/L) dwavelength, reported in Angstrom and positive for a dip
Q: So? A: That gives 0.3 Angstrom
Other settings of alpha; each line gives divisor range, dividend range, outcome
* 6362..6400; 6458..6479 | 1.00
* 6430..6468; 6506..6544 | 1.03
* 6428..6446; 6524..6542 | 1.01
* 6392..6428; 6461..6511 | 0.99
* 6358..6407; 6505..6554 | 1.04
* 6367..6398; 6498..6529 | 1.04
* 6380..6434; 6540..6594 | 1.01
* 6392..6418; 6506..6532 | 1.03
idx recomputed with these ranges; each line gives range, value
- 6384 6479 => 166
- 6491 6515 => 161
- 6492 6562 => 163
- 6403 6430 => 168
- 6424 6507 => 164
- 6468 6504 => 163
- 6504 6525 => 167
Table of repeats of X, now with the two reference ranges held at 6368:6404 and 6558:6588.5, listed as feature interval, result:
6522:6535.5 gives -0.6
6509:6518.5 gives -0.5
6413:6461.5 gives -0.9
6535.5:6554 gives -0.6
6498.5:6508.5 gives -0.2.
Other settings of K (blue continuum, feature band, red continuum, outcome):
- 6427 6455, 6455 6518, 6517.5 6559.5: 1.23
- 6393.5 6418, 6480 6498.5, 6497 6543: 0.61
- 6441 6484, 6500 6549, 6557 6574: -3.33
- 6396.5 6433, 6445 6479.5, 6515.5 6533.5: 0.90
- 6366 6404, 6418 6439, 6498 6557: -0.26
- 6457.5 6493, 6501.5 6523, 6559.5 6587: -0.84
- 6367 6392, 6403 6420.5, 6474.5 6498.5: -0.39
